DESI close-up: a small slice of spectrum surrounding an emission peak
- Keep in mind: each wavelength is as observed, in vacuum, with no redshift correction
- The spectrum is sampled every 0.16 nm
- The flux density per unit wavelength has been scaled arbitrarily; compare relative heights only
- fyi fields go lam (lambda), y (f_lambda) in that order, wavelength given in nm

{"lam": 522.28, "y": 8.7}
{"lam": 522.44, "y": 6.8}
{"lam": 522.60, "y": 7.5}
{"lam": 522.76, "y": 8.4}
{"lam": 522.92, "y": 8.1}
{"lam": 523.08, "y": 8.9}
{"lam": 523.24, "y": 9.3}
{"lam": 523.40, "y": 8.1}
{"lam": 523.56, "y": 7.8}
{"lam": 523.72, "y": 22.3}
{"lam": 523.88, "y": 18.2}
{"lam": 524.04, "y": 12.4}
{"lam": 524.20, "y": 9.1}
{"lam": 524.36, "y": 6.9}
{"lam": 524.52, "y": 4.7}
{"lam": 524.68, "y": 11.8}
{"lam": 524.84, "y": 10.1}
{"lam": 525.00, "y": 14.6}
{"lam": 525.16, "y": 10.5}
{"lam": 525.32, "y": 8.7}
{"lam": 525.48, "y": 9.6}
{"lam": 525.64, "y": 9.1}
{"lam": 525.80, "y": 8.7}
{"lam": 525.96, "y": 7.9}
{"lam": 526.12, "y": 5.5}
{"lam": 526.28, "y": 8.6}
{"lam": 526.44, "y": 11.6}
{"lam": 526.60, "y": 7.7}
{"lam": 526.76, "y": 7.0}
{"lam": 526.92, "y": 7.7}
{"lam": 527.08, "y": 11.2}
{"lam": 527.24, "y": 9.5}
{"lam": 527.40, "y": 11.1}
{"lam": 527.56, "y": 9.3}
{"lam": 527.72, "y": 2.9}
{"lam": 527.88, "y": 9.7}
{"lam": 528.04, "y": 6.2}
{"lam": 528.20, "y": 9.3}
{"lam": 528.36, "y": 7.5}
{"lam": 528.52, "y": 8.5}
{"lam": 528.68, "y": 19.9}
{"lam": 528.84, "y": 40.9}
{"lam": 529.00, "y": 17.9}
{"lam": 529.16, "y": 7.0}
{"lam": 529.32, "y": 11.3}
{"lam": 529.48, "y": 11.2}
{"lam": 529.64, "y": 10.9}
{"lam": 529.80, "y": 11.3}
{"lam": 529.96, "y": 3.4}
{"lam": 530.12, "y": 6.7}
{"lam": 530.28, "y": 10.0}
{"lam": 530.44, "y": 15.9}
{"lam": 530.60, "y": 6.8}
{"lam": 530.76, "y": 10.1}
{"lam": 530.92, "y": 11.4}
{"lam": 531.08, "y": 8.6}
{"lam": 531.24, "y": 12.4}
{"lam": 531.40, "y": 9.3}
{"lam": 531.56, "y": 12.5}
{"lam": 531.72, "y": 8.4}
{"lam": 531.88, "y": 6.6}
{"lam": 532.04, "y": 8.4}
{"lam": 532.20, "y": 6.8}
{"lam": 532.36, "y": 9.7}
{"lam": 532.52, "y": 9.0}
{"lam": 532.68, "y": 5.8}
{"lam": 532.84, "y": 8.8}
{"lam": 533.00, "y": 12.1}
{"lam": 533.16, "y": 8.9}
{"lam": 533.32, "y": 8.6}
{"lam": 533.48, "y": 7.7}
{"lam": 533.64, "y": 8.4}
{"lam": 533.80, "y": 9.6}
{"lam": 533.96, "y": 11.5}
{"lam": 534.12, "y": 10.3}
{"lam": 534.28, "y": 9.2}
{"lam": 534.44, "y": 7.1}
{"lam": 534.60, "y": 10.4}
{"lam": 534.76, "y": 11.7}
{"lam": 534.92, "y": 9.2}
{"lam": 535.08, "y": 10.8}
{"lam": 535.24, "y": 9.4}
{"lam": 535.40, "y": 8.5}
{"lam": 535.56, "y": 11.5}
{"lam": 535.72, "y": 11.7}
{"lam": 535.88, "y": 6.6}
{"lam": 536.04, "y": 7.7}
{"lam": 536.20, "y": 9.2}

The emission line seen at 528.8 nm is [O III]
